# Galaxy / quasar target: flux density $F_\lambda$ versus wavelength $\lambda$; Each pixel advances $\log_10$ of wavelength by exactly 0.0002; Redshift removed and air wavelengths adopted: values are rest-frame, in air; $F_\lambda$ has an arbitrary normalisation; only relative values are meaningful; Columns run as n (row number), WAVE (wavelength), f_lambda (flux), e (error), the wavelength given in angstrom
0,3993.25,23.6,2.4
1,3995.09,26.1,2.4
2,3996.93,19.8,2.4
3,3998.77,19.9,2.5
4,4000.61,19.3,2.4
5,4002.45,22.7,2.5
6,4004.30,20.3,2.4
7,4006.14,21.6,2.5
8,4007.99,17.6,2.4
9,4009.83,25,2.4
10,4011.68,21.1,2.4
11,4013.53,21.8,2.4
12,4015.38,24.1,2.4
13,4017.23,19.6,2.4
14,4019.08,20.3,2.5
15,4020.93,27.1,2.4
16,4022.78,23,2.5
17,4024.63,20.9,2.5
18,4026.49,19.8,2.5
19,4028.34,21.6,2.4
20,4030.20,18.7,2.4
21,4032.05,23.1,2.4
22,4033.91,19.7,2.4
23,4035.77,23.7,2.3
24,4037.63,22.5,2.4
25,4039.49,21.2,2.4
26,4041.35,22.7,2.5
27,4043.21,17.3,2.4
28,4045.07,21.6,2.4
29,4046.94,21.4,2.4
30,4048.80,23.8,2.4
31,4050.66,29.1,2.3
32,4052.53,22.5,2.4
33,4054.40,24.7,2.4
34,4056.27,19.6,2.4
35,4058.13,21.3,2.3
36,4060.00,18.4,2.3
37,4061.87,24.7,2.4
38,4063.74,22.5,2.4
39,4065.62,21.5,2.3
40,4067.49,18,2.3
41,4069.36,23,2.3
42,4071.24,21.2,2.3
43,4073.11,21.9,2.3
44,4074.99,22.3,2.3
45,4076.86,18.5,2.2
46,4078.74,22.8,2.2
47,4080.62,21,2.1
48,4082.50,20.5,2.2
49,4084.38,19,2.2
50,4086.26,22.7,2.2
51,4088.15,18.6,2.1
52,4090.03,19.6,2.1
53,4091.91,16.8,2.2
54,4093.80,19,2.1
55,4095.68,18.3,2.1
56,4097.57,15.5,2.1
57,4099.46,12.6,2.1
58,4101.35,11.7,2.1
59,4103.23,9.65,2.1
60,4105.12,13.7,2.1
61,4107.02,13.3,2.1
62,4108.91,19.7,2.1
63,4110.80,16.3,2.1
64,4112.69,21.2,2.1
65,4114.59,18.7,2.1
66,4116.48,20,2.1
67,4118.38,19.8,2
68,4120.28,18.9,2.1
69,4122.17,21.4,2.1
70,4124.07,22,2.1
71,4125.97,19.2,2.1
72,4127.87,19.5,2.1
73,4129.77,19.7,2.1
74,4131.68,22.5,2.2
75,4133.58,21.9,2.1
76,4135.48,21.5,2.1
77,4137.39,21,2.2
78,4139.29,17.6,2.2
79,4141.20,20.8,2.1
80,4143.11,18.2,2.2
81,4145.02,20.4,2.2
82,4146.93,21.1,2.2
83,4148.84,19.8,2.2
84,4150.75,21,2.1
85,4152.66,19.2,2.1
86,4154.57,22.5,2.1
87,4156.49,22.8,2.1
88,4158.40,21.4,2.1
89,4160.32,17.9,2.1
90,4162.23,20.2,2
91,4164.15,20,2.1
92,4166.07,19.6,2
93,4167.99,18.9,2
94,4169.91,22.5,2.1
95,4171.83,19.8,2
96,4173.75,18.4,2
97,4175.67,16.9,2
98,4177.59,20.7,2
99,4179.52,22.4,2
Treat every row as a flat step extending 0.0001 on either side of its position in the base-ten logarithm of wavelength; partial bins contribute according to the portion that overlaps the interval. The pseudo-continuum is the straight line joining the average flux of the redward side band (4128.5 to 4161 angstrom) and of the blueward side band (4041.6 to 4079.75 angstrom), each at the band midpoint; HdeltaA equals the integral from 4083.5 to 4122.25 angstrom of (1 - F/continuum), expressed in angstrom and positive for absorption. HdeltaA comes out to 7.0 angstrom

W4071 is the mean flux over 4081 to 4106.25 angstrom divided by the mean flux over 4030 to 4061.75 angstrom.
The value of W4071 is 0.76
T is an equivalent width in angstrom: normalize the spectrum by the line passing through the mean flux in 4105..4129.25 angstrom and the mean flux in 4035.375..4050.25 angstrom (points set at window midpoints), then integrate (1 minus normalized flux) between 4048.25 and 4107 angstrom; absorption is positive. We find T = 2.7 angstrom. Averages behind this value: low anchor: 22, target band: 19.7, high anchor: 18.9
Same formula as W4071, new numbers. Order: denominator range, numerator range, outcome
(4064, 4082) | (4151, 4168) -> 0.96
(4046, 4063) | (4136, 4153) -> 0.87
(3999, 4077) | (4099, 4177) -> 0.88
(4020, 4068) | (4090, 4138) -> 0.83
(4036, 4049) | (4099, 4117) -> 0.73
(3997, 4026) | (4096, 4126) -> 0.79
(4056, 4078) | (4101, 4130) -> 0.85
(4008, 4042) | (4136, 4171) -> 0.93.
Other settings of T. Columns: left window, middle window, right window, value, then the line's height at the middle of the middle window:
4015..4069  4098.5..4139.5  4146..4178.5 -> 4.87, 20.8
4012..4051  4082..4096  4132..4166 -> 1.25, 21.2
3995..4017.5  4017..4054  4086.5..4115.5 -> -4.24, 19.8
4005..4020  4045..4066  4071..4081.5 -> -1.32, 21.3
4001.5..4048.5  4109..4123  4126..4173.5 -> 0.82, 20.7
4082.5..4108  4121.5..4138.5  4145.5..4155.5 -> -1.64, 19.1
